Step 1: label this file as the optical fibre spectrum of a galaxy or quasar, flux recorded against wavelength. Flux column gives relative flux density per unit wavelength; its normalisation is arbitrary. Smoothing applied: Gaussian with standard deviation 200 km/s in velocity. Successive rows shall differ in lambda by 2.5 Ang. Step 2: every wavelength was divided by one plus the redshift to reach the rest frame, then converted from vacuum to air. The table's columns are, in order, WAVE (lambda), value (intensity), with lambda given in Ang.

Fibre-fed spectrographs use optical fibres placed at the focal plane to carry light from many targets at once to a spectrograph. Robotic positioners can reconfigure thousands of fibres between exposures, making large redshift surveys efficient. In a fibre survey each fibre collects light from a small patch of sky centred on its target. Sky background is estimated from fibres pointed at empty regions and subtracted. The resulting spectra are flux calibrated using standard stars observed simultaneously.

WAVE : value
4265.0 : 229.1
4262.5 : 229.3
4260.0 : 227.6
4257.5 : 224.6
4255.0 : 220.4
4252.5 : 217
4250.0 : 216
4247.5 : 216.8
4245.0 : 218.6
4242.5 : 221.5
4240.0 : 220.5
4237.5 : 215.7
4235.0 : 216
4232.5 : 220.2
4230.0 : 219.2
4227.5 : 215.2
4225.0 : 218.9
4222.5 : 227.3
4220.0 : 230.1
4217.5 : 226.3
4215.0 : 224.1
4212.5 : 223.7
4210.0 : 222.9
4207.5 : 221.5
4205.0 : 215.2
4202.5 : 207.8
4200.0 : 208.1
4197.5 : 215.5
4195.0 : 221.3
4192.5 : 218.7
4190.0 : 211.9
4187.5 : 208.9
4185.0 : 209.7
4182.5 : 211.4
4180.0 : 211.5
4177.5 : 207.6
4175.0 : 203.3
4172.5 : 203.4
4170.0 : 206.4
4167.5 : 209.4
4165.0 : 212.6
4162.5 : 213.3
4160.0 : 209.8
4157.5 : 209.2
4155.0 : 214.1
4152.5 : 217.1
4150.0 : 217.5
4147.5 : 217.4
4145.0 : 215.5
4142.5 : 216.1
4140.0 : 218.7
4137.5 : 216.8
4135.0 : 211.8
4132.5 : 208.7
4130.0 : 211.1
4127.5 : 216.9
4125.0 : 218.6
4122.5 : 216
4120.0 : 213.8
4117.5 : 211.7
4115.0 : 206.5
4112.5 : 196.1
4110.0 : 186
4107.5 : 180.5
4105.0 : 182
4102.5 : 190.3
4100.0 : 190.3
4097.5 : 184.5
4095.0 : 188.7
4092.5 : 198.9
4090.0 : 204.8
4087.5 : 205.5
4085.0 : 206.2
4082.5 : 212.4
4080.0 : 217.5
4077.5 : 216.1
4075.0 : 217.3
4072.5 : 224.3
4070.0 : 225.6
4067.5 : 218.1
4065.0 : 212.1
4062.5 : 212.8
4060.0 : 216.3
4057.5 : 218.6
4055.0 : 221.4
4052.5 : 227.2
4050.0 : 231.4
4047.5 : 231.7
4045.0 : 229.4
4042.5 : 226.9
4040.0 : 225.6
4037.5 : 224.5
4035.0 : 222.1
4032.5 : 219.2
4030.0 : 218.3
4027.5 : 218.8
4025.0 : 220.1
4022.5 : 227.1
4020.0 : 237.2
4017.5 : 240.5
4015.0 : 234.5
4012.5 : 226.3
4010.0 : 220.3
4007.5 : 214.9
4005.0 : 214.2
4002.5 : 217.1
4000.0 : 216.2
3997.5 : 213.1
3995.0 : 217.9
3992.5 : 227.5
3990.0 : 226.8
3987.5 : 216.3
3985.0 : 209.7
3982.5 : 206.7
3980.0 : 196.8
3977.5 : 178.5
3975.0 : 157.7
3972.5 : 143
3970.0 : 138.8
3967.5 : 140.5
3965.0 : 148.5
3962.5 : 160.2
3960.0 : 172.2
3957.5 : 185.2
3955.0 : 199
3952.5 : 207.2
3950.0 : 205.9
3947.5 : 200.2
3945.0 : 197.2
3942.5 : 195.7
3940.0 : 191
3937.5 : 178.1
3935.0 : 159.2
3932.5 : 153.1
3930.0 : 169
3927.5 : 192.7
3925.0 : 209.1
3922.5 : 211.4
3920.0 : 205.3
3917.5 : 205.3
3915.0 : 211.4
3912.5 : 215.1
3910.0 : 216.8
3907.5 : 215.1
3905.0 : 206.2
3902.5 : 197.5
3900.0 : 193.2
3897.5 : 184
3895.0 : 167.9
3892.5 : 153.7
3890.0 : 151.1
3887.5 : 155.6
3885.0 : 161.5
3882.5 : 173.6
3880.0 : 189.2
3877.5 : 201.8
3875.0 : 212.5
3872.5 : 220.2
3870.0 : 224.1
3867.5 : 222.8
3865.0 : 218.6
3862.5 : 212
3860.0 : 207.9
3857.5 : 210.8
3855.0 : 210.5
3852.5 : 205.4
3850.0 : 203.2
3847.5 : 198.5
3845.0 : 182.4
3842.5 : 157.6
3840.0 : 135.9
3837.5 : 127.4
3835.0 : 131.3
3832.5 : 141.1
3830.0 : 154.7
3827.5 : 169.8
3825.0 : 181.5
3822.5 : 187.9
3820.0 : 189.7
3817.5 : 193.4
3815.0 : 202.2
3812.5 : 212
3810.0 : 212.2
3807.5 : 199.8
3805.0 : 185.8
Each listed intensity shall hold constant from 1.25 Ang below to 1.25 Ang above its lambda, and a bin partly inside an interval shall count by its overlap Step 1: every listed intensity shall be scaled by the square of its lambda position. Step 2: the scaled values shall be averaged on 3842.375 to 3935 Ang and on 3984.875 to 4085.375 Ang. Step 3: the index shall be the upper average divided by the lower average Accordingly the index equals 1.22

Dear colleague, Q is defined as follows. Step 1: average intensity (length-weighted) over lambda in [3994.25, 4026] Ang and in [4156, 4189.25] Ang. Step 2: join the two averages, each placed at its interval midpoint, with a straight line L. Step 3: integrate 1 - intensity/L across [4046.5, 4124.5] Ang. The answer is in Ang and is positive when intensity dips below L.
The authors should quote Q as 2.9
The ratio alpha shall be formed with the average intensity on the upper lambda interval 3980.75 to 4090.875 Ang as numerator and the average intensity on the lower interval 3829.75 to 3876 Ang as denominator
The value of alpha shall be 1.2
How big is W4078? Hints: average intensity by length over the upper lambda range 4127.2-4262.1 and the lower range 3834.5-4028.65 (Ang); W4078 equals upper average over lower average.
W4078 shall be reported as 1.1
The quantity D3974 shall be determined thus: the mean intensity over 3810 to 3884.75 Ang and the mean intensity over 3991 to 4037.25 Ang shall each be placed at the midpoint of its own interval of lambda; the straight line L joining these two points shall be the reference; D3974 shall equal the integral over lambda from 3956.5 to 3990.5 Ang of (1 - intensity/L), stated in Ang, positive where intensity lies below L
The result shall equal 6.1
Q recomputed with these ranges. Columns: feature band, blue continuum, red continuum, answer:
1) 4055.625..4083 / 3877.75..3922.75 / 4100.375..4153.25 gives -1.96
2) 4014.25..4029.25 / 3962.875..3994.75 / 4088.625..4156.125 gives -3.11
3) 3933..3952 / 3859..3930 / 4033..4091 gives 1.38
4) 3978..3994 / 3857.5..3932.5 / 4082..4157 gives -0.98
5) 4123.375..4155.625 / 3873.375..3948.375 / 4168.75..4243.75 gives -0.83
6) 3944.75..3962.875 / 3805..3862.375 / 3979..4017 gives 1.43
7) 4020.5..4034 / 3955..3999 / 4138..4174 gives -2.00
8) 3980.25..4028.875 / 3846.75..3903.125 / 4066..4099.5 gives -4.15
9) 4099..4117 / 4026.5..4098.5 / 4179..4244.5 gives 2.14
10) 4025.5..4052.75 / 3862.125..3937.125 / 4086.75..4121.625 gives -4.17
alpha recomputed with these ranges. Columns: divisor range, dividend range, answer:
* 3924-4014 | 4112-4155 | 1.11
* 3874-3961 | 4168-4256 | 1.14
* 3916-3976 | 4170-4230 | 1.20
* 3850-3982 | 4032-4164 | 1.12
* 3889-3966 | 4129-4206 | 1.12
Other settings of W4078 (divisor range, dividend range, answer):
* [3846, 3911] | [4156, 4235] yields 1.09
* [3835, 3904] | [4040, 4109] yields 1.13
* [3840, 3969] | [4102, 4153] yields 1.09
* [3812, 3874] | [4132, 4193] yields 1.13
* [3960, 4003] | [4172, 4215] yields 1.14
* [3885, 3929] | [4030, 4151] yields 1.10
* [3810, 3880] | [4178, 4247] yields 1.15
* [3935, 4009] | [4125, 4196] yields 1.11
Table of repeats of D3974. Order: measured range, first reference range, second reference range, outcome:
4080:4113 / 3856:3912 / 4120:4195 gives 2.2 Ang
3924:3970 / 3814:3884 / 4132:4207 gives 3.6 Ang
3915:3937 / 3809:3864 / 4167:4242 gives 0.2 Ang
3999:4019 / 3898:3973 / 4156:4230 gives -2.8 Ang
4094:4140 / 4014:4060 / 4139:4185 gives 3.1 Ang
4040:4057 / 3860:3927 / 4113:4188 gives -1.7 Ang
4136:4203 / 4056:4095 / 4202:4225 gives 2.1 Ang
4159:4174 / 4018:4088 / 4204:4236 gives 0.8 Ang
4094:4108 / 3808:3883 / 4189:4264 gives 1.6 Ang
